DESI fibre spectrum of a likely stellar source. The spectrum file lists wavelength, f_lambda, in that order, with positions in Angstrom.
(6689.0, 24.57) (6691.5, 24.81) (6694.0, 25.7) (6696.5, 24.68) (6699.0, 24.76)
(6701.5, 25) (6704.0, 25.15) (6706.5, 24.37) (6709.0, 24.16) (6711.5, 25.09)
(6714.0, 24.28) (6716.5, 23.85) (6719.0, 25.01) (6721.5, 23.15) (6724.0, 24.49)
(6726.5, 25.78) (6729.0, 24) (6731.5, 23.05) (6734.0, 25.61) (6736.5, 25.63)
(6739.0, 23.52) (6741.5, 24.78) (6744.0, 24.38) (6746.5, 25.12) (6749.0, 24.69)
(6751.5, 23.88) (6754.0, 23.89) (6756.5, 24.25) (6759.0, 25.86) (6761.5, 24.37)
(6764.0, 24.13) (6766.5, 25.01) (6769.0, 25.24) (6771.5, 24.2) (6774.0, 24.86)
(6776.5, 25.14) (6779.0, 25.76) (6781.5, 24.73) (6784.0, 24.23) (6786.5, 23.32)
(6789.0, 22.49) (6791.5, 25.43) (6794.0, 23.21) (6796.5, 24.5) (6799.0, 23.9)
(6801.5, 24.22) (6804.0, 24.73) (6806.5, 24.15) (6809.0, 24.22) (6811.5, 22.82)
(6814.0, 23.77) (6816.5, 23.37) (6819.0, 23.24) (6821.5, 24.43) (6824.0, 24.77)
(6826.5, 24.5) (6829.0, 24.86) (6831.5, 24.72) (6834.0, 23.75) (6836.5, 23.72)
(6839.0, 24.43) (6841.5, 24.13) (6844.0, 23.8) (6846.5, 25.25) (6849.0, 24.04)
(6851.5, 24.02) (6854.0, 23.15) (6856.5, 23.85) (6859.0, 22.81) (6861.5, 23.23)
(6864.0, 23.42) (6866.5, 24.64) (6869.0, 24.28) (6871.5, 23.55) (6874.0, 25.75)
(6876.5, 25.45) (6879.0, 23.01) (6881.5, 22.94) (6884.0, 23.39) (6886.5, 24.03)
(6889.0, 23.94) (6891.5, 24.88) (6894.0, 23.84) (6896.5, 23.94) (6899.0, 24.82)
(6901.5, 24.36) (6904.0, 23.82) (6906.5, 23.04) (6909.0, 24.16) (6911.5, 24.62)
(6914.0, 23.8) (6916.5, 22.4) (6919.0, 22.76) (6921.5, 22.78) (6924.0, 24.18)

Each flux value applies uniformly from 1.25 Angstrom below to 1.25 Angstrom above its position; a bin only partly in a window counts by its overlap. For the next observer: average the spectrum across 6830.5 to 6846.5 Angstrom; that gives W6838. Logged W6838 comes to 24.2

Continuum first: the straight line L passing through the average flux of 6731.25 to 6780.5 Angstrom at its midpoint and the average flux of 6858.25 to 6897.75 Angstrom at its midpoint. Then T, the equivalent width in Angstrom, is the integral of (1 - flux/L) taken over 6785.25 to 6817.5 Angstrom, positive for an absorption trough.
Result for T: 0.7 Angstrom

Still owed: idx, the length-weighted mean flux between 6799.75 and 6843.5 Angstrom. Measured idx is 24.1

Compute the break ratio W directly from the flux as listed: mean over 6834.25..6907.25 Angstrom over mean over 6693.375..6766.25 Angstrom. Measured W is 0.98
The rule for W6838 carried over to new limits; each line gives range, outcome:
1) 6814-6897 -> 24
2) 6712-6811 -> 24.4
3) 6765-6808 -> 24.4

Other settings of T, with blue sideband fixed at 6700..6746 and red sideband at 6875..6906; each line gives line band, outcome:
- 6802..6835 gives 0.18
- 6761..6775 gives -0.14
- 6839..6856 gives 0.05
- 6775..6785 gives -0.26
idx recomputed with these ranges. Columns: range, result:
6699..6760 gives 24.5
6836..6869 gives 23.9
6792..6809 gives 24.2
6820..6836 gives 24.4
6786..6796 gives 23.7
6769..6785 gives 24.9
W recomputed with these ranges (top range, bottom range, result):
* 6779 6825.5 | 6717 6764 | 0.98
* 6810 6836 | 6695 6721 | 0.98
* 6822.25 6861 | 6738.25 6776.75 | 0.98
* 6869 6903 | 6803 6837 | 1.00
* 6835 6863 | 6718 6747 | 0.97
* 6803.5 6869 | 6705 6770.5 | 0.98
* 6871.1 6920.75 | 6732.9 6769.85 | 0.97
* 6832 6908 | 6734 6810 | 0.98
